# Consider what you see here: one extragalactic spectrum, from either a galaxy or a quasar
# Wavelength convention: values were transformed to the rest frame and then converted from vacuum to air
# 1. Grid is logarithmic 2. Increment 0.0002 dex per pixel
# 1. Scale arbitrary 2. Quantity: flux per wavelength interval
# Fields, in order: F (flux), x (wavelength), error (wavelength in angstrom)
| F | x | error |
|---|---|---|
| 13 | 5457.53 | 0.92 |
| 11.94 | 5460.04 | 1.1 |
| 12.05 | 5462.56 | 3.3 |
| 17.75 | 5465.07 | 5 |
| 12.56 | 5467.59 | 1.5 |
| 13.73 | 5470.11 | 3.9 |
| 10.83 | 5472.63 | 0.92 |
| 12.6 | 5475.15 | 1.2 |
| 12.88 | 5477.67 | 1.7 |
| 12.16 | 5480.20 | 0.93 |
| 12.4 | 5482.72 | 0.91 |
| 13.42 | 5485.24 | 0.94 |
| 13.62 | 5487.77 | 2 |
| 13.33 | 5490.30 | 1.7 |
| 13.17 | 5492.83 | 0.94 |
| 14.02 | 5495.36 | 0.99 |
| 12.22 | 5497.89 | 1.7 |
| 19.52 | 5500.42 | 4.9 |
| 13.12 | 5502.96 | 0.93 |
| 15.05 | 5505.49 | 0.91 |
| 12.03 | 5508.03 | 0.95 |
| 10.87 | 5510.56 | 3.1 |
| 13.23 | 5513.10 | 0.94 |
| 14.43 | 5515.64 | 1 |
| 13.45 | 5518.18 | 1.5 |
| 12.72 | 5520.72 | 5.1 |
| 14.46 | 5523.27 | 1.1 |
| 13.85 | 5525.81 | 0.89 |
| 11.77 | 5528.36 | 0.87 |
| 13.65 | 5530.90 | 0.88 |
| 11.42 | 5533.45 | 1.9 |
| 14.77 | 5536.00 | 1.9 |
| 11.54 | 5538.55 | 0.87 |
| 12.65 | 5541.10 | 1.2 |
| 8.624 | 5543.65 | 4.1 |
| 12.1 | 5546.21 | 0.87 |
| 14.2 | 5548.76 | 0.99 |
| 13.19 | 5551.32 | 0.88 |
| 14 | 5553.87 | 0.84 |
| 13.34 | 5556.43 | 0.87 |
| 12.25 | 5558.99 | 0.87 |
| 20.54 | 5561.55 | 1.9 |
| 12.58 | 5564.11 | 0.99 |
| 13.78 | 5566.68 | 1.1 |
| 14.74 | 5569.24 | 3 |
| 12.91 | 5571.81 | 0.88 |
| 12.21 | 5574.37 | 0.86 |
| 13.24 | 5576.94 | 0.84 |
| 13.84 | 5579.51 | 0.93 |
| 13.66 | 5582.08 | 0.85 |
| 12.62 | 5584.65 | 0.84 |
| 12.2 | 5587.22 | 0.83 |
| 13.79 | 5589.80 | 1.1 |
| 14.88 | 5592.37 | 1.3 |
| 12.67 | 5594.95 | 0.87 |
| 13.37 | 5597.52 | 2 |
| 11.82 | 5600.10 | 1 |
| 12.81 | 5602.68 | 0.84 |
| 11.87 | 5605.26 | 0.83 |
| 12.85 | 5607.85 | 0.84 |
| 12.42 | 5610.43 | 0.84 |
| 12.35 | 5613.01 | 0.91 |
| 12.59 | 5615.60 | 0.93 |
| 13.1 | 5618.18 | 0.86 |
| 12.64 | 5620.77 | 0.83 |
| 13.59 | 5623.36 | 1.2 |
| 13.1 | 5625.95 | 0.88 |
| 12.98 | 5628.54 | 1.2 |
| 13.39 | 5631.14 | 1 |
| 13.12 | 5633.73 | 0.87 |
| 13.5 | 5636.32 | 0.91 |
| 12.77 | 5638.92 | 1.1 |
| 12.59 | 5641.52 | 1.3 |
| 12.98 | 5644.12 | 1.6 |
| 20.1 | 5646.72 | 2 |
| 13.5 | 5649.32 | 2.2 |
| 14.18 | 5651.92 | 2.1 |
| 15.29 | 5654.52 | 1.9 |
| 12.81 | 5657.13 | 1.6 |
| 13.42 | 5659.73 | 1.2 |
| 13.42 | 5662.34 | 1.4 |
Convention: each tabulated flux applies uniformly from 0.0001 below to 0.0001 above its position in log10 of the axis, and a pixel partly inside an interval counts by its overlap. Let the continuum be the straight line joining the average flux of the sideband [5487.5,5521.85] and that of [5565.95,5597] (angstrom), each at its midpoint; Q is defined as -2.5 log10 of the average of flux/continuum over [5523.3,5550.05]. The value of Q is 0.081 mag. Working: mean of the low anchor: 13.6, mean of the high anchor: 13.4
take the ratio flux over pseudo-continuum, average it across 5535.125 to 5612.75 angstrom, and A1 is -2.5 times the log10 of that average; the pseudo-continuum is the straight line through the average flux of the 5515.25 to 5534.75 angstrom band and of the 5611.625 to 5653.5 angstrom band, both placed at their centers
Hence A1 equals 0.01 mag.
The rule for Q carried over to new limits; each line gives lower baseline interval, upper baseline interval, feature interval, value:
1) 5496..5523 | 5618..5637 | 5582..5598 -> 0.004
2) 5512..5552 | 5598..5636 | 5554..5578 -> -0.091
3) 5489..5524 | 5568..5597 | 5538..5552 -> 0.126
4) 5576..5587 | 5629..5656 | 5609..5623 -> 0.085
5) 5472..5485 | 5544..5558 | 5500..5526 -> -0.085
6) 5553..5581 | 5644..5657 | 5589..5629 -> 0.131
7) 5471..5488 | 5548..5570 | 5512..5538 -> 0.016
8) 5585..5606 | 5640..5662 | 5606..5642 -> 0.059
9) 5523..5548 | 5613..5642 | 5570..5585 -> -0.039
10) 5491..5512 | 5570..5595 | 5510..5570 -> 0.019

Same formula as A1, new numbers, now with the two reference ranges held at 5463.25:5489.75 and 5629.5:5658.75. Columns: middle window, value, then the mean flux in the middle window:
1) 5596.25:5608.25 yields 0.11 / 12.5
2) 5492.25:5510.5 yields -0.05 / 14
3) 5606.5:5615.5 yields 0.11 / 12.5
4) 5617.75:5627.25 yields 0.06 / 13.1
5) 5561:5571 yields -0.10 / 14.9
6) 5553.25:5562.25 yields -0.09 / 14.8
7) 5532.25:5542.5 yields 0.08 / 12.6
